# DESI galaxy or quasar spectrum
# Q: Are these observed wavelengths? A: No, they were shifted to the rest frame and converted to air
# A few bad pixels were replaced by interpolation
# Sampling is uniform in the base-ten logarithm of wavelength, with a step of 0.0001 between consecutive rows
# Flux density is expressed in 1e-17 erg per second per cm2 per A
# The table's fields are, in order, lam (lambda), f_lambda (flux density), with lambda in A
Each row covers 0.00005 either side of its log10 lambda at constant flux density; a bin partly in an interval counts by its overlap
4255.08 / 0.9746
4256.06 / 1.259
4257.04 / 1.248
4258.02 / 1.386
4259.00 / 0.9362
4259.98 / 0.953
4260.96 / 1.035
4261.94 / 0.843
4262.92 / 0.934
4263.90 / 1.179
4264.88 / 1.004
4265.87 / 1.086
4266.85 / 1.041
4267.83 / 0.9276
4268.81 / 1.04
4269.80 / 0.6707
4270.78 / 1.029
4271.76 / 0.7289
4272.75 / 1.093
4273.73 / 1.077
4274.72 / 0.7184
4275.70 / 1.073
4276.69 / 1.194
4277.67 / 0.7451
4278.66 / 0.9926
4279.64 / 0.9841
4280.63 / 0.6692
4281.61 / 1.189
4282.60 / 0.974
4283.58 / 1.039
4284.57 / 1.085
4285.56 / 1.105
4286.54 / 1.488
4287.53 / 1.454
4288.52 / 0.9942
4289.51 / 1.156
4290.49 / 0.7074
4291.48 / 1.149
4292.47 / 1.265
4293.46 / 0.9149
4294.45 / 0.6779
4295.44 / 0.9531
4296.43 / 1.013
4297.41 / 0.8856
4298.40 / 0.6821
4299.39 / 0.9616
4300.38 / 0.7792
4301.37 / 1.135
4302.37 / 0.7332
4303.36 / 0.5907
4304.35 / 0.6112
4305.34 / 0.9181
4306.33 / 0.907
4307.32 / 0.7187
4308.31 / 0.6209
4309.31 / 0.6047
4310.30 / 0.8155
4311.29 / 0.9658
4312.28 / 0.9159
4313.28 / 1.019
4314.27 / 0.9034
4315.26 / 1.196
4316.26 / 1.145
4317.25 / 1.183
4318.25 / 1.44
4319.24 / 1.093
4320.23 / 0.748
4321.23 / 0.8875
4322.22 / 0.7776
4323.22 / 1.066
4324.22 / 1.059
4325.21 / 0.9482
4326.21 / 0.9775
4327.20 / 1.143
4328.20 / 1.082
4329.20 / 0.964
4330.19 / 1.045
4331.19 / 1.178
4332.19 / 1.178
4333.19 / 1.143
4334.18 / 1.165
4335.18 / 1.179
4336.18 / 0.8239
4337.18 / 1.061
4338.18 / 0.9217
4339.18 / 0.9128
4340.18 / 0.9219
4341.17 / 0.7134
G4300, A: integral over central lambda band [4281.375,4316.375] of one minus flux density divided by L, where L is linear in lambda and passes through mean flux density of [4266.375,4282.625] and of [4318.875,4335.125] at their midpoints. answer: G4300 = 1.3 A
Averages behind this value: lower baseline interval 0.949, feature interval 0.948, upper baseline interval 1.03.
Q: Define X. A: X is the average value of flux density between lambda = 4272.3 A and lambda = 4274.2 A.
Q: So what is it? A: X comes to 1.09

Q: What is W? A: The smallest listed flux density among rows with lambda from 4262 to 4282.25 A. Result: 0.6692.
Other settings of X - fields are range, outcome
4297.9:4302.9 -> 0.855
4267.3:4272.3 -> 0.882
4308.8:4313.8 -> 0.863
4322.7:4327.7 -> 1.04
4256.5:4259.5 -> 1.19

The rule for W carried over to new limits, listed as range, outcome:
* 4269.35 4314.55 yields 0.5907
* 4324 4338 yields 0.8239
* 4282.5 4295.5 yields 0.6779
